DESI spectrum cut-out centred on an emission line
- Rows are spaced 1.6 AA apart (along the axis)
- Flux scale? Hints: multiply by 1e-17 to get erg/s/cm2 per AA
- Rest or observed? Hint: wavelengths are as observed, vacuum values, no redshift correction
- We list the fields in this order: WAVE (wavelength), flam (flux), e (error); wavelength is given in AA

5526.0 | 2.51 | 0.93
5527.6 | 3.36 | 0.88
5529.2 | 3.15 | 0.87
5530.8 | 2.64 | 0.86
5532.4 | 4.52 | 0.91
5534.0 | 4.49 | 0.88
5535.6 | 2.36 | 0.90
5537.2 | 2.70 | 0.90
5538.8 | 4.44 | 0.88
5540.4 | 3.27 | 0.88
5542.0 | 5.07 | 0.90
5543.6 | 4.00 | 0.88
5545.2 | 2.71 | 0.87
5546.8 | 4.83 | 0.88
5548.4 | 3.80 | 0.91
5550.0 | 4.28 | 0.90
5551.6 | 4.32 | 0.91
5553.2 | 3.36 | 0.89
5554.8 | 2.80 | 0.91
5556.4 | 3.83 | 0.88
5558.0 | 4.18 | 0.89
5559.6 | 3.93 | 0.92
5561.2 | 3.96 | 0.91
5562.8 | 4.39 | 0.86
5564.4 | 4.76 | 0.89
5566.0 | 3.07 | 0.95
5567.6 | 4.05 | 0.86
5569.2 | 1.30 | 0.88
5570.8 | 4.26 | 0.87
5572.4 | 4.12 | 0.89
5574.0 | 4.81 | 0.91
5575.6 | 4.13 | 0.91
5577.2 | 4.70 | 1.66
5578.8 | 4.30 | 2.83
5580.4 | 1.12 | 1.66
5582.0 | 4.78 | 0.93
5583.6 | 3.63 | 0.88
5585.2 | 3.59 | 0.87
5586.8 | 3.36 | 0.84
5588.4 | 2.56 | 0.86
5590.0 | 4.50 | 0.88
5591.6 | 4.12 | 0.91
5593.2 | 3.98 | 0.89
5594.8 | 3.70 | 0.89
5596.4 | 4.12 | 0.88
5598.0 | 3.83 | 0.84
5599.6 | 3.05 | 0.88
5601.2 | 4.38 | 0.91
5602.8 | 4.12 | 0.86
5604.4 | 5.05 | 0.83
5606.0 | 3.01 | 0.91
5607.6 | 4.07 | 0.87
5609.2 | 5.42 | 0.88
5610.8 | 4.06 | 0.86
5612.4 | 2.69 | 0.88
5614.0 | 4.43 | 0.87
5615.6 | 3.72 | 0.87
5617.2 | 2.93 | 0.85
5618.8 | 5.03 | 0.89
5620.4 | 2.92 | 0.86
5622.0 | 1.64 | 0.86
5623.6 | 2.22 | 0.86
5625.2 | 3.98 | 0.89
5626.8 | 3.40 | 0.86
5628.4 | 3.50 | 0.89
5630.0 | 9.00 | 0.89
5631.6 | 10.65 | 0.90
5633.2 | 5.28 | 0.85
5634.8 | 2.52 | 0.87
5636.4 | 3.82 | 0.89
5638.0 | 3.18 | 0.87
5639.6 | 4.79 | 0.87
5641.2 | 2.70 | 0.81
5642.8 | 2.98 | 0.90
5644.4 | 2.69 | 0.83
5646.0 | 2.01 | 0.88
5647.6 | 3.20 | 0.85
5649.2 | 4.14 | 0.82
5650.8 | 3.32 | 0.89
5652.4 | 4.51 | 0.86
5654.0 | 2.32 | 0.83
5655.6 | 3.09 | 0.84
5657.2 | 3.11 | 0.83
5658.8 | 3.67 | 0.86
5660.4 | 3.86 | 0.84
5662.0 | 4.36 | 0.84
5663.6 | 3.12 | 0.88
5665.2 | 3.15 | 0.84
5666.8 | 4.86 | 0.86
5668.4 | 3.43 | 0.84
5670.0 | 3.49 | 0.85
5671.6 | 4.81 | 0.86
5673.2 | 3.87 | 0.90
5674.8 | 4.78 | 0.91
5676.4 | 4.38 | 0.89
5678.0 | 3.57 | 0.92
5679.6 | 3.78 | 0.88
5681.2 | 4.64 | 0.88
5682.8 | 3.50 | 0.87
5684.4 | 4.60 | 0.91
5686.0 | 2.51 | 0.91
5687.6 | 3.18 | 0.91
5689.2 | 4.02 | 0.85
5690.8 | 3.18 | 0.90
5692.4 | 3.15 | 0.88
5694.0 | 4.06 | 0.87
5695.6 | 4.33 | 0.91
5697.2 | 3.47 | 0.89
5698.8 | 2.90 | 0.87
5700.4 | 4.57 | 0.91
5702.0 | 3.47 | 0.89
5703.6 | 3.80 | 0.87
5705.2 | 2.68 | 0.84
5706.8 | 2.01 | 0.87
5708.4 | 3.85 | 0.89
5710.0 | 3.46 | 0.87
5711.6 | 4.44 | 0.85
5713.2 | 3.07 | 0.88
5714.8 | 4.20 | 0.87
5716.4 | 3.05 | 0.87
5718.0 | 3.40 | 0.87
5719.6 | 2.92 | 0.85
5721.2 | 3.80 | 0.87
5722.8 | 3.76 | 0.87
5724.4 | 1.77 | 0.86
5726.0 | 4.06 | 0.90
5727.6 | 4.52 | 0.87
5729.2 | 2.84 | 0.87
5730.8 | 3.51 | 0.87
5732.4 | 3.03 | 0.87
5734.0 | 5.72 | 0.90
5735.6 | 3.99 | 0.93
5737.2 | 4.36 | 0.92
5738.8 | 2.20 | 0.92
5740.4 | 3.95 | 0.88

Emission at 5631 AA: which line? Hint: H-beta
